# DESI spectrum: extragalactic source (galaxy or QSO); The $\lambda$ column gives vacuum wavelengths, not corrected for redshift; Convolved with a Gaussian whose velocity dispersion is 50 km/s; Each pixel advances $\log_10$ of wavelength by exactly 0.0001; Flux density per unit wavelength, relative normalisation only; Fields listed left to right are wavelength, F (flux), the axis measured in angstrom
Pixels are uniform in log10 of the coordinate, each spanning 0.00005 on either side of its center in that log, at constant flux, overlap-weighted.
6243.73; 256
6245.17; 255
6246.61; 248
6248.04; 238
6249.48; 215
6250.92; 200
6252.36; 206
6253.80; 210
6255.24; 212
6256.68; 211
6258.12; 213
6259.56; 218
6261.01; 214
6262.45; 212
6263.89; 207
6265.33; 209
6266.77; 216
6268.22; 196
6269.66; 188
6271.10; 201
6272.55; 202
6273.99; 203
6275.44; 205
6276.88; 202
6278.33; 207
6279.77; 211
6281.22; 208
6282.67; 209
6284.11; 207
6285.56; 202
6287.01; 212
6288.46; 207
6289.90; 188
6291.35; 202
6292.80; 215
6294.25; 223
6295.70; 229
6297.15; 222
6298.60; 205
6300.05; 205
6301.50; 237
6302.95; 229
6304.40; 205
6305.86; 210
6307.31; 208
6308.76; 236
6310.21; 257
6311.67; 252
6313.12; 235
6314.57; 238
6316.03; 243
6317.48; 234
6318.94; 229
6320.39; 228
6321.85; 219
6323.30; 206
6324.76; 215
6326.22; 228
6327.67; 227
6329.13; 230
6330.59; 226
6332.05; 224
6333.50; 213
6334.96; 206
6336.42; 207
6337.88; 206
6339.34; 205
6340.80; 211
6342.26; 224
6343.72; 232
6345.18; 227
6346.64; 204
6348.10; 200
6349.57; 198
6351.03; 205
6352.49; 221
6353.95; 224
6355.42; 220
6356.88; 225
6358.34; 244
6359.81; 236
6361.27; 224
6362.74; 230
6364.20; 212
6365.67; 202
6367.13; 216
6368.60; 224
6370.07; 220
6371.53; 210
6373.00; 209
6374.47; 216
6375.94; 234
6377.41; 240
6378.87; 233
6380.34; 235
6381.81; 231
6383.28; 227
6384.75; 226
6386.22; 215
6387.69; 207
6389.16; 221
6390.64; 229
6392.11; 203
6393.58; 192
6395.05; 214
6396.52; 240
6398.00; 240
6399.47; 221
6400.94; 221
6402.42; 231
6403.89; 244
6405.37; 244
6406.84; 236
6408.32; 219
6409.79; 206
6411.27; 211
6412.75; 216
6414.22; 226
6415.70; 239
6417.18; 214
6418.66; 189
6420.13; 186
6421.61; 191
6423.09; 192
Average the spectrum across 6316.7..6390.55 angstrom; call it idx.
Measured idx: 220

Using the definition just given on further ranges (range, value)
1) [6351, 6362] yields 226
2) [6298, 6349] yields 222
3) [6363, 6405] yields 222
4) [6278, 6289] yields 208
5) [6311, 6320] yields 238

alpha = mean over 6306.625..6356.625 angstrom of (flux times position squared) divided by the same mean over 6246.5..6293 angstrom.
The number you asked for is 1.1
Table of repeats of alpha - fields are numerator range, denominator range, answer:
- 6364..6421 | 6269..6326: 1.05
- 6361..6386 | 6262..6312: 1.08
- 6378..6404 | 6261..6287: 1.13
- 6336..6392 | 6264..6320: 1.04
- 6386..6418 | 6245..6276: 1.10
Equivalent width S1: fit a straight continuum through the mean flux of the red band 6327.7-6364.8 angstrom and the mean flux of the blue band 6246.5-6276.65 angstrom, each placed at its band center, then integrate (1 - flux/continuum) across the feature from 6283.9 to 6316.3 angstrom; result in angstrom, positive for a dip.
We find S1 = -1.0 angstrom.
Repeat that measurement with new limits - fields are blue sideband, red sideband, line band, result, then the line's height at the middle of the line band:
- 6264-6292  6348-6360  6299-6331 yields -2.3 angstrom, 212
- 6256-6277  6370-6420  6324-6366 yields -0.5 angstrom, 216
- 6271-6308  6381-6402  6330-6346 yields -0.1 angstrom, 215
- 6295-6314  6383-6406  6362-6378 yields 0.3 angstrom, 224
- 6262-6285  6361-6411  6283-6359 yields -2.4 angstrom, 212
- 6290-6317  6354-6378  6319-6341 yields 0.6 angstrom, 224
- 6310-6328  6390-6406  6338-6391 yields 1.7 angstrom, 228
